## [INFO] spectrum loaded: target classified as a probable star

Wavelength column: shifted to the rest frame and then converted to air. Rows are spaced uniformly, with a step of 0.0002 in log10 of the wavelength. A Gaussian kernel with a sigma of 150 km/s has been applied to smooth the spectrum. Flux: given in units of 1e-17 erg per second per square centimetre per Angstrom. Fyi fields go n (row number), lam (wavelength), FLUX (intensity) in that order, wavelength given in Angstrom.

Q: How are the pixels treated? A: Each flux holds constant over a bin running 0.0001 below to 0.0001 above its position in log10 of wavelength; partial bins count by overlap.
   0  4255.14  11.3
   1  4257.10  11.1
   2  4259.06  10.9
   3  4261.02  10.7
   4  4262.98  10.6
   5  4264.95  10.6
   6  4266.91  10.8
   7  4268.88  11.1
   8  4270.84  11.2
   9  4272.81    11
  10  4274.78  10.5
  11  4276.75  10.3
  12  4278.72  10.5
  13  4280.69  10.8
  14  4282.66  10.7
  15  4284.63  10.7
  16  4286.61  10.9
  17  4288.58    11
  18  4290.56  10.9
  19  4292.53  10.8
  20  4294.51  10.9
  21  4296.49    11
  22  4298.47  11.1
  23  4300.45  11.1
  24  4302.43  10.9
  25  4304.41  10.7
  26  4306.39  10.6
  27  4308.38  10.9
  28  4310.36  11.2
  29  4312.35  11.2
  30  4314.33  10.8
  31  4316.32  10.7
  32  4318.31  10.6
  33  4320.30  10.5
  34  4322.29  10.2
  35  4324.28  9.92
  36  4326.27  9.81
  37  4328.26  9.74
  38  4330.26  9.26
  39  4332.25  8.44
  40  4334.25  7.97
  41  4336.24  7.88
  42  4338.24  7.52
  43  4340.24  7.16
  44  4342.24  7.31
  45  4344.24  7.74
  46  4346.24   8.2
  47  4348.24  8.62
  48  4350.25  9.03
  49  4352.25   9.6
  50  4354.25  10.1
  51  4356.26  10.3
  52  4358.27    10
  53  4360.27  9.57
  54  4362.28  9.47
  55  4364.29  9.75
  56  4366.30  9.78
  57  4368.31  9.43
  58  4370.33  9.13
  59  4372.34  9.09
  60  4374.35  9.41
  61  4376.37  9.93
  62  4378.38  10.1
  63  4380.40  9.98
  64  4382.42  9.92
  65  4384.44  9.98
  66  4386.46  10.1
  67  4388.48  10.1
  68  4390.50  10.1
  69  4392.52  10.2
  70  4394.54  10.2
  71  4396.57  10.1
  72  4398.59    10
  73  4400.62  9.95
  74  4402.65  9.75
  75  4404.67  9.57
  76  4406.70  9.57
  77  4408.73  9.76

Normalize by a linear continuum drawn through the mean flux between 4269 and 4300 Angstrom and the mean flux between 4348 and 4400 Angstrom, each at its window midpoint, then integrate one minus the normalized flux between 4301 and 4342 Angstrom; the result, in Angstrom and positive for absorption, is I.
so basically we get 2.6 Angstrom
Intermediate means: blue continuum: 10.8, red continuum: 9.79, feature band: 9.77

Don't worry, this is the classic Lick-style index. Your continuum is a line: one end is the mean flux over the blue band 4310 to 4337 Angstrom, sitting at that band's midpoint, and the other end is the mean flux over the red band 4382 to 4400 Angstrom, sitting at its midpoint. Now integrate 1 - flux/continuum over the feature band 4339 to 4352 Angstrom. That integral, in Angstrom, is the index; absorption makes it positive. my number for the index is 2.41 Angstrom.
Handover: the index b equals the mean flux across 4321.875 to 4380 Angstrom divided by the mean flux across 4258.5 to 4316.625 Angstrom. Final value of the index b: 0.84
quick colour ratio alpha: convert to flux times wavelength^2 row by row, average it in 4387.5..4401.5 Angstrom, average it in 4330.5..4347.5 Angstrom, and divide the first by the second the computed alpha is 1.32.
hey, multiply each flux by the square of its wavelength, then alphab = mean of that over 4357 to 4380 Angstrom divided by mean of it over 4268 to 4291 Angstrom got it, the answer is 0.93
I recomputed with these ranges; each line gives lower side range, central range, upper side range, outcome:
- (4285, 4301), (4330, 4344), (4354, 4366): 3.2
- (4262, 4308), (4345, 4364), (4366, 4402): 1.3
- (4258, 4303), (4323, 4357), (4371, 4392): 5.0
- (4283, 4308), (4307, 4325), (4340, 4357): -1.1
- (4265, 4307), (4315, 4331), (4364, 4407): 0.5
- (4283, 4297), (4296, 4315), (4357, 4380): -0.6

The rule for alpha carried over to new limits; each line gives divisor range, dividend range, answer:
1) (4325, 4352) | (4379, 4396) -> 1.22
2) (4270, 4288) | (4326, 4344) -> 0.79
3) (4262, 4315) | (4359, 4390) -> 0.93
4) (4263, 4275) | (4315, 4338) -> 0.90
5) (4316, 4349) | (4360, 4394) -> 1.12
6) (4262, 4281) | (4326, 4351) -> 0.80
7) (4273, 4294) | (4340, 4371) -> 0.88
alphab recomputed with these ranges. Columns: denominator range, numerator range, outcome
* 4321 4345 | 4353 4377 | 1.14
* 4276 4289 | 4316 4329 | 0.97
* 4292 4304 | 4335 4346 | 0.71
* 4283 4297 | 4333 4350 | 0.74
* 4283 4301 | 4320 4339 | 0.85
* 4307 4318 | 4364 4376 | 0.89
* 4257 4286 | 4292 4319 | 1.03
